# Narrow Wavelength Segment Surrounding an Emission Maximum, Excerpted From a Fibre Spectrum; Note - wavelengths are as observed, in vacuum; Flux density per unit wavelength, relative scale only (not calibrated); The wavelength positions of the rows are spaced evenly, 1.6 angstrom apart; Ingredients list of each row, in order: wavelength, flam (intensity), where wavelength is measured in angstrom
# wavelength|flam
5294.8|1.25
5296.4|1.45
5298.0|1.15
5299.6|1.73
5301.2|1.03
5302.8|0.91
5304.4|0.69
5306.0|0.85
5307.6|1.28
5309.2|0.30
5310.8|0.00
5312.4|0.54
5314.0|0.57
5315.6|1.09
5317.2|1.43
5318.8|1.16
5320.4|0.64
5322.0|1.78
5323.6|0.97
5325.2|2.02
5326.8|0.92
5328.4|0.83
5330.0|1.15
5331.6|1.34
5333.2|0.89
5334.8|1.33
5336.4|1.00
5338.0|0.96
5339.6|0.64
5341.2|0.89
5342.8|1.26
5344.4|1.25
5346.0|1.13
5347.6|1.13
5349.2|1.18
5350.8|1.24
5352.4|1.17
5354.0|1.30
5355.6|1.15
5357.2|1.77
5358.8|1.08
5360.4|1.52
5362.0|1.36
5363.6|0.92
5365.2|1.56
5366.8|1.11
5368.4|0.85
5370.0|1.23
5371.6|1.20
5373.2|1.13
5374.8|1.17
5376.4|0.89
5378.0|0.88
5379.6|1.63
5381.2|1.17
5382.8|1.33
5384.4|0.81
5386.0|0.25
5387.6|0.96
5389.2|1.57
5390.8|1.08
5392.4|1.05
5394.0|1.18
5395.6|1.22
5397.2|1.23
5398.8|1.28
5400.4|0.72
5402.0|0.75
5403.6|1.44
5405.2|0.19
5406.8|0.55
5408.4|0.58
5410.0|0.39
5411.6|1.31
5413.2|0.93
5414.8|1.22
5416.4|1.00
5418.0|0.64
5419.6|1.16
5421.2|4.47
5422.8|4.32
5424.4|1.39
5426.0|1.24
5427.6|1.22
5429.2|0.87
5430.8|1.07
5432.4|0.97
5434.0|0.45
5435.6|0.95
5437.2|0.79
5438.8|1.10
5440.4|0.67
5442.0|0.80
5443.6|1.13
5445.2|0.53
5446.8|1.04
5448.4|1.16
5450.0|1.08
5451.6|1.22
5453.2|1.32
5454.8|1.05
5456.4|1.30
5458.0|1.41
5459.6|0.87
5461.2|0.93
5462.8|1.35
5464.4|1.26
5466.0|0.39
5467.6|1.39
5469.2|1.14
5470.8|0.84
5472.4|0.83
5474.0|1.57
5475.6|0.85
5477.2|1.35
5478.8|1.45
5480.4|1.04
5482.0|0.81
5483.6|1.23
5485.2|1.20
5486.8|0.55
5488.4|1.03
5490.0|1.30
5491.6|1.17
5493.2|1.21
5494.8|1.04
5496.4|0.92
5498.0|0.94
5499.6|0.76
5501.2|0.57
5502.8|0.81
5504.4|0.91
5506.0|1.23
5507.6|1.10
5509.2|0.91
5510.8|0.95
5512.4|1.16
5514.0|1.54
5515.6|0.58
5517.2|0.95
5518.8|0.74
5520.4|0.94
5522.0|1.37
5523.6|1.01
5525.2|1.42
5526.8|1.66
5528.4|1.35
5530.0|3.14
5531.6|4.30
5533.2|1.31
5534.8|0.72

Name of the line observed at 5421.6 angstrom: Hbeta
